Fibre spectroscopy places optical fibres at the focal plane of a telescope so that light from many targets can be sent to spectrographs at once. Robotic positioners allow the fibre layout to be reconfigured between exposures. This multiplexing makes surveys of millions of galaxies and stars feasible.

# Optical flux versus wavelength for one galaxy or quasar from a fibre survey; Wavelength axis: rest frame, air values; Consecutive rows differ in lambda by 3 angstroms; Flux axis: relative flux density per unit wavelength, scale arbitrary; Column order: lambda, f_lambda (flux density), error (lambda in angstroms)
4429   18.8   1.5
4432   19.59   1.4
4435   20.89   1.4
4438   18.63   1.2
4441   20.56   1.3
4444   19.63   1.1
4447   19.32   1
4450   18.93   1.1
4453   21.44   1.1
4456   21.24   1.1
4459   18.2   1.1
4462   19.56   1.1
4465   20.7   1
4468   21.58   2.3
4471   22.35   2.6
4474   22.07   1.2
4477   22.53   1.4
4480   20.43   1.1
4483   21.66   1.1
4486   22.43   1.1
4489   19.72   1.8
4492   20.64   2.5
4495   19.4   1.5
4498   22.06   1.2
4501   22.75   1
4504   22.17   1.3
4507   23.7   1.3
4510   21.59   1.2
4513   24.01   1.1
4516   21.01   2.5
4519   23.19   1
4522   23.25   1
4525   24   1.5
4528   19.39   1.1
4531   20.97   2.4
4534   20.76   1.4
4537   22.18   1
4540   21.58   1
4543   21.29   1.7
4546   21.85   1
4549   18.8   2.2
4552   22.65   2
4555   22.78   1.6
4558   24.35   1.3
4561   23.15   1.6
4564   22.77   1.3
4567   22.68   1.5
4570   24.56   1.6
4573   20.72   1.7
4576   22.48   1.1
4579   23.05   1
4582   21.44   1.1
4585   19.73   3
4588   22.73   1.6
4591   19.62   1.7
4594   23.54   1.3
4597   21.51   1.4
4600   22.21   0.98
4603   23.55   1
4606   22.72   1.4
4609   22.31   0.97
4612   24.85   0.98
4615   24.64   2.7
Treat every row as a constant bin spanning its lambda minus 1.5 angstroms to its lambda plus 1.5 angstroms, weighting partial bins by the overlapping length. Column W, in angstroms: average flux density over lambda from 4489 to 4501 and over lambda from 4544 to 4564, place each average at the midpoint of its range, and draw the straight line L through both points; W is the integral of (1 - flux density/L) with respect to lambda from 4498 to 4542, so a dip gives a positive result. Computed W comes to -1.5 angstroms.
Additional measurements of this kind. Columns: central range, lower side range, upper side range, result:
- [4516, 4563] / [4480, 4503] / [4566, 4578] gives 0.13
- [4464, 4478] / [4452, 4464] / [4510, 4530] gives -0.89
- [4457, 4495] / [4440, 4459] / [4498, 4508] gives 0.74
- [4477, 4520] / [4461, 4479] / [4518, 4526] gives 1.52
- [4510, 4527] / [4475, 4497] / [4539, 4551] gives -1.53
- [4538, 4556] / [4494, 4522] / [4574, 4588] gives 0.44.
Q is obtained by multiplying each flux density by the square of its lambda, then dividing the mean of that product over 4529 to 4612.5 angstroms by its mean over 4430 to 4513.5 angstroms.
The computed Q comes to 1.10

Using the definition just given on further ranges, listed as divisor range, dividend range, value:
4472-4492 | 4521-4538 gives 1.03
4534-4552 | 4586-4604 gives 1.06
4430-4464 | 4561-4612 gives 1.20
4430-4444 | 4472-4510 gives 1.12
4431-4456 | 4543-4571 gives 1.19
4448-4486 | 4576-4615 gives 1.13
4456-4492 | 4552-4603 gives 1.11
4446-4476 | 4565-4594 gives 1.13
